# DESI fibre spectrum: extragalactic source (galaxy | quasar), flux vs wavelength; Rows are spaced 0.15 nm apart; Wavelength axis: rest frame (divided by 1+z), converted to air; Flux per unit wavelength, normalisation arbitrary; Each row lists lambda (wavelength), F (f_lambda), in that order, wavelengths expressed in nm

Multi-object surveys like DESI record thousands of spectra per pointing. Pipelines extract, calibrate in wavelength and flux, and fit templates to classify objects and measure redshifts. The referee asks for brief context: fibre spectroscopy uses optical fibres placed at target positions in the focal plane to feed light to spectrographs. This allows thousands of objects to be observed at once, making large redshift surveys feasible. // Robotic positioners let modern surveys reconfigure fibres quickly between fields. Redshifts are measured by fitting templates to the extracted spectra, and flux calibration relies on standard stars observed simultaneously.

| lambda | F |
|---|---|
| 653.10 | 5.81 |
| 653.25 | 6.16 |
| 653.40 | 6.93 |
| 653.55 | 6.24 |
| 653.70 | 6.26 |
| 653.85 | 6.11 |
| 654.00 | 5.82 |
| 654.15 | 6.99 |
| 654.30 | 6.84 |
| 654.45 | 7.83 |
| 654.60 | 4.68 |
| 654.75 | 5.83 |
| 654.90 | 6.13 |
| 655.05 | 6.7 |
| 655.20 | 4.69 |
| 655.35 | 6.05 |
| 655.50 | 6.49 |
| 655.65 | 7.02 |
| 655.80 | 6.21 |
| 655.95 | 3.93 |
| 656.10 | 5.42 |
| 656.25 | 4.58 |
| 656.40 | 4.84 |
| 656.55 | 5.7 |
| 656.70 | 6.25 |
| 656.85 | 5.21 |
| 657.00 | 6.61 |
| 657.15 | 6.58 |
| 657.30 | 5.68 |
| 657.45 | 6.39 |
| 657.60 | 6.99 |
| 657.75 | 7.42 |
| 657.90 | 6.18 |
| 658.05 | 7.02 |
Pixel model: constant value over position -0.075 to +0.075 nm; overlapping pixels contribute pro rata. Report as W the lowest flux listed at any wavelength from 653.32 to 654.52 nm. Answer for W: 5.82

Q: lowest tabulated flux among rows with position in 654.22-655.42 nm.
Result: 4.68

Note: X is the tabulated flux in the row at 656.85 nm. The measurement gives 5.21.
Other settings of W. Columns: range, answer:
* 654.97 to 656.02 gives 3.93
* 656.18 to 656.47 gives 4.58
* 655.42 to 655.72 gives 6.49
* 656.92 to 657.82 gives 5.68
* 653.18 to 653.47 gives 6.16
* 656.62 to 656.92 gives 5.21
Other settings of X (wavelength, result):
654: 5.82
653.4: 6.93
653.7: 6.26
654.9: 6.13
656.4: 4.84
